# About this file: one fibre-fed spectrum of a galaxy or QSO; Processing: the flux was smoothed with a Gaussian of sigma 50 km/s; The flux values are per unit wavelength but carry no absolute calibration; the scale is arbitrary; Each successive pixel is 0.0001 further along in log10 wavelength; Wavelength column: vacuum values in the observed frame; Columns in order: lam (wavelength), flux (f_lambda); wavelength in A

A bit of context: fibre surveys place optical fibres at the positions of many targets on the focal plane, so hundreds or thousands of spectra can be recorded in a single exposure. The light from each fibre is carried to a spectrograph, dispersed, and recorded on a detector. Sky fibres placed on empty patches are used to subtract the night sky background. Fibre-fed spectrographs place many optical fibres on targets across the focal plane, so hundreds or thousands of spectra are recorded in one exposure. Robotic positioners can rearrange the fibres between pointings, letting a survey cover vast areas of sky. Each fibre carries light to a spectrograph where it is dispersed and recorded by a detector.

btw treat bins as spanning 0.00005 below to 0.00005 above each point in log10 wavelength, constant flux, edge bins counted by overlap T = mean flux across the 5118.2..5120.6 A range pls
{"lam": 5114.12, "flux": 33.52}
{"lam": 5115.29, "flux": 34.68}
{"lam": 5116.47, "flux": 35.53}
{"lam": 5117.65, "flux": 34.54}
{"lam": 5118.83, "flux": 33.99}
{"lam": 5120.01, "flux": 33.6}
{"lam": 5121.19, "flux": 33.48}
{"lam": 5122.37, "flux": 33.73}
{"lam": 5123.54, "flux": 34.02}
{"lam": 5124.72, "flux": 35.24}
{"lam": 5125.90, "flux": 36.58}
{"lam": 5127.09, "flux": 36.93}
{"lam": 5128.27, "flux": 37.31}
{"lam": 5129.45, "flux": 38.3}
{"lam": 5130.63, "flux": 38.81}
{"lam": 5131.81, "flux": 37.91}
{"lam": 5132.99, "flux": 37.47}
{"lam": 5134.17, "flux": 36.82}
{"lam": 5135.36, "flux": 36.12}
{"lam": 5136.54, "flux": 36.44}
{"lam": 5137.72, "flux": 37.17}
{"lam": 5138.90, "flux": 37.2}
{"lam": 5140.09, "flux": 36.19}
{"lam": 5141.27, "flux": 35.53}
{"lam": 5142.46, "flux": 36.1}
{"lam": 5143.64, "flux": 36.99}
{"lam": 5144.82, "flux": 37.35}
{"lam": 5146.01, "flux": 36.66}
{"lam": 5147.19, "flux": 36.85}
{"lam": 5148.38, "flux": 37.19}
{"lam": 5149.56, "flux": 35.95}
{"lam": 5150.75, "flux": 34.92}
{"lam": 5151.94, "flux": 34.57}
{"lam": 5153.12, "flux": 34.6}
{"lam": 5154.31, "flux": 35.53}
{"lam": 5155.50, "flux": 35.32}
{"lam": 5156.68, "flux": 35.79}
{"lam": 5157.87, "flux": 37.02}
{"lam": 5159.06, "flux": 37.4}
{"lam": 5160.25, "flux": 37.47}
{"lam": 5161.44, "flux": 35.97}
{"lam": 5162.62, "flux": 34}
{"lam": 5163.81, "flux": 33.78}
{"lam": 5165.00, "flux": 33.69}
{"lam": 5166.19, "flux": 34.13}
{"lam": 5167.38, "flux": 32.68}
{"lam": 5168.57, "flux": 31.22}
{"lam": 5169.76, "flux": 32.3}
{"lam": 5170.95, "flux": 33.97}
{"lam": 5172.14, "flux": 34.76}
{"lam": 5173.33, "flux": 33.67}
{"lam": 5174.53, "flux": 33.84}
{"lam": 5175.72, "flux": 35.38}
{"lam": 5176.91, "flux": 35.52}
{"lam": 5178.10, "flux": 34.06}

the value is 33.8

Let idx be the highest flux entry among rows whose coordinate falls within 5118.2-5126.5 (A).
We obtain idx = 36.58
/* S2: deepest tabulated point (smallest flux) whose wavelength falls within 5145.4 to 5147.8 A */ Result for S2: 36.66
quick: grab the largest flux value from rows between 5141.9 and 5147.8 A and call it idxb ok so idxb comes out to 37.35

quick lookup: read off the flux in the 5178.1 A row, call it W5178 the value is 34.06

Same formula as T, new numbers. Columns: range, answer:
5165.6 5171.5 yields 32.9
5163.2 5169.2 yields 33.1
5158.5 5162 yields 36.9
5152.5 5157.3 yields 35.3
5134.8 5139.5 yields 36.8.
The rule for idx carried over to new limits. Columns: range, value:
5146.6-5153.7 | 37.19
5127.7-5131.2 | 38.81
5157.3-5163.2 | 37.47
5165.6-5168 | 34.13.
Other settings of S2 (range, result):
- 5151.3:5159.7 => 34.57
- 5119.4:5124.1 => 33.48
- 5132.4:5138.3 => 36.12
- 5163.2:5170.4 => 31.22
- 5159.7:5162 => 35.97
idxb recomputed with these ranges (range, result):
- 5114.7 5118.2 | 35.53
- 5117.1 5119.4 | 34.54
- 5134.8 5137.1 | 36.44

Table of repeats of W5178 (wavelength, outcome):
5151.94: 34.57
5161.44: 35.97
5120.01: 33.6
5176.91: 35.52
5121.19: 33.48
